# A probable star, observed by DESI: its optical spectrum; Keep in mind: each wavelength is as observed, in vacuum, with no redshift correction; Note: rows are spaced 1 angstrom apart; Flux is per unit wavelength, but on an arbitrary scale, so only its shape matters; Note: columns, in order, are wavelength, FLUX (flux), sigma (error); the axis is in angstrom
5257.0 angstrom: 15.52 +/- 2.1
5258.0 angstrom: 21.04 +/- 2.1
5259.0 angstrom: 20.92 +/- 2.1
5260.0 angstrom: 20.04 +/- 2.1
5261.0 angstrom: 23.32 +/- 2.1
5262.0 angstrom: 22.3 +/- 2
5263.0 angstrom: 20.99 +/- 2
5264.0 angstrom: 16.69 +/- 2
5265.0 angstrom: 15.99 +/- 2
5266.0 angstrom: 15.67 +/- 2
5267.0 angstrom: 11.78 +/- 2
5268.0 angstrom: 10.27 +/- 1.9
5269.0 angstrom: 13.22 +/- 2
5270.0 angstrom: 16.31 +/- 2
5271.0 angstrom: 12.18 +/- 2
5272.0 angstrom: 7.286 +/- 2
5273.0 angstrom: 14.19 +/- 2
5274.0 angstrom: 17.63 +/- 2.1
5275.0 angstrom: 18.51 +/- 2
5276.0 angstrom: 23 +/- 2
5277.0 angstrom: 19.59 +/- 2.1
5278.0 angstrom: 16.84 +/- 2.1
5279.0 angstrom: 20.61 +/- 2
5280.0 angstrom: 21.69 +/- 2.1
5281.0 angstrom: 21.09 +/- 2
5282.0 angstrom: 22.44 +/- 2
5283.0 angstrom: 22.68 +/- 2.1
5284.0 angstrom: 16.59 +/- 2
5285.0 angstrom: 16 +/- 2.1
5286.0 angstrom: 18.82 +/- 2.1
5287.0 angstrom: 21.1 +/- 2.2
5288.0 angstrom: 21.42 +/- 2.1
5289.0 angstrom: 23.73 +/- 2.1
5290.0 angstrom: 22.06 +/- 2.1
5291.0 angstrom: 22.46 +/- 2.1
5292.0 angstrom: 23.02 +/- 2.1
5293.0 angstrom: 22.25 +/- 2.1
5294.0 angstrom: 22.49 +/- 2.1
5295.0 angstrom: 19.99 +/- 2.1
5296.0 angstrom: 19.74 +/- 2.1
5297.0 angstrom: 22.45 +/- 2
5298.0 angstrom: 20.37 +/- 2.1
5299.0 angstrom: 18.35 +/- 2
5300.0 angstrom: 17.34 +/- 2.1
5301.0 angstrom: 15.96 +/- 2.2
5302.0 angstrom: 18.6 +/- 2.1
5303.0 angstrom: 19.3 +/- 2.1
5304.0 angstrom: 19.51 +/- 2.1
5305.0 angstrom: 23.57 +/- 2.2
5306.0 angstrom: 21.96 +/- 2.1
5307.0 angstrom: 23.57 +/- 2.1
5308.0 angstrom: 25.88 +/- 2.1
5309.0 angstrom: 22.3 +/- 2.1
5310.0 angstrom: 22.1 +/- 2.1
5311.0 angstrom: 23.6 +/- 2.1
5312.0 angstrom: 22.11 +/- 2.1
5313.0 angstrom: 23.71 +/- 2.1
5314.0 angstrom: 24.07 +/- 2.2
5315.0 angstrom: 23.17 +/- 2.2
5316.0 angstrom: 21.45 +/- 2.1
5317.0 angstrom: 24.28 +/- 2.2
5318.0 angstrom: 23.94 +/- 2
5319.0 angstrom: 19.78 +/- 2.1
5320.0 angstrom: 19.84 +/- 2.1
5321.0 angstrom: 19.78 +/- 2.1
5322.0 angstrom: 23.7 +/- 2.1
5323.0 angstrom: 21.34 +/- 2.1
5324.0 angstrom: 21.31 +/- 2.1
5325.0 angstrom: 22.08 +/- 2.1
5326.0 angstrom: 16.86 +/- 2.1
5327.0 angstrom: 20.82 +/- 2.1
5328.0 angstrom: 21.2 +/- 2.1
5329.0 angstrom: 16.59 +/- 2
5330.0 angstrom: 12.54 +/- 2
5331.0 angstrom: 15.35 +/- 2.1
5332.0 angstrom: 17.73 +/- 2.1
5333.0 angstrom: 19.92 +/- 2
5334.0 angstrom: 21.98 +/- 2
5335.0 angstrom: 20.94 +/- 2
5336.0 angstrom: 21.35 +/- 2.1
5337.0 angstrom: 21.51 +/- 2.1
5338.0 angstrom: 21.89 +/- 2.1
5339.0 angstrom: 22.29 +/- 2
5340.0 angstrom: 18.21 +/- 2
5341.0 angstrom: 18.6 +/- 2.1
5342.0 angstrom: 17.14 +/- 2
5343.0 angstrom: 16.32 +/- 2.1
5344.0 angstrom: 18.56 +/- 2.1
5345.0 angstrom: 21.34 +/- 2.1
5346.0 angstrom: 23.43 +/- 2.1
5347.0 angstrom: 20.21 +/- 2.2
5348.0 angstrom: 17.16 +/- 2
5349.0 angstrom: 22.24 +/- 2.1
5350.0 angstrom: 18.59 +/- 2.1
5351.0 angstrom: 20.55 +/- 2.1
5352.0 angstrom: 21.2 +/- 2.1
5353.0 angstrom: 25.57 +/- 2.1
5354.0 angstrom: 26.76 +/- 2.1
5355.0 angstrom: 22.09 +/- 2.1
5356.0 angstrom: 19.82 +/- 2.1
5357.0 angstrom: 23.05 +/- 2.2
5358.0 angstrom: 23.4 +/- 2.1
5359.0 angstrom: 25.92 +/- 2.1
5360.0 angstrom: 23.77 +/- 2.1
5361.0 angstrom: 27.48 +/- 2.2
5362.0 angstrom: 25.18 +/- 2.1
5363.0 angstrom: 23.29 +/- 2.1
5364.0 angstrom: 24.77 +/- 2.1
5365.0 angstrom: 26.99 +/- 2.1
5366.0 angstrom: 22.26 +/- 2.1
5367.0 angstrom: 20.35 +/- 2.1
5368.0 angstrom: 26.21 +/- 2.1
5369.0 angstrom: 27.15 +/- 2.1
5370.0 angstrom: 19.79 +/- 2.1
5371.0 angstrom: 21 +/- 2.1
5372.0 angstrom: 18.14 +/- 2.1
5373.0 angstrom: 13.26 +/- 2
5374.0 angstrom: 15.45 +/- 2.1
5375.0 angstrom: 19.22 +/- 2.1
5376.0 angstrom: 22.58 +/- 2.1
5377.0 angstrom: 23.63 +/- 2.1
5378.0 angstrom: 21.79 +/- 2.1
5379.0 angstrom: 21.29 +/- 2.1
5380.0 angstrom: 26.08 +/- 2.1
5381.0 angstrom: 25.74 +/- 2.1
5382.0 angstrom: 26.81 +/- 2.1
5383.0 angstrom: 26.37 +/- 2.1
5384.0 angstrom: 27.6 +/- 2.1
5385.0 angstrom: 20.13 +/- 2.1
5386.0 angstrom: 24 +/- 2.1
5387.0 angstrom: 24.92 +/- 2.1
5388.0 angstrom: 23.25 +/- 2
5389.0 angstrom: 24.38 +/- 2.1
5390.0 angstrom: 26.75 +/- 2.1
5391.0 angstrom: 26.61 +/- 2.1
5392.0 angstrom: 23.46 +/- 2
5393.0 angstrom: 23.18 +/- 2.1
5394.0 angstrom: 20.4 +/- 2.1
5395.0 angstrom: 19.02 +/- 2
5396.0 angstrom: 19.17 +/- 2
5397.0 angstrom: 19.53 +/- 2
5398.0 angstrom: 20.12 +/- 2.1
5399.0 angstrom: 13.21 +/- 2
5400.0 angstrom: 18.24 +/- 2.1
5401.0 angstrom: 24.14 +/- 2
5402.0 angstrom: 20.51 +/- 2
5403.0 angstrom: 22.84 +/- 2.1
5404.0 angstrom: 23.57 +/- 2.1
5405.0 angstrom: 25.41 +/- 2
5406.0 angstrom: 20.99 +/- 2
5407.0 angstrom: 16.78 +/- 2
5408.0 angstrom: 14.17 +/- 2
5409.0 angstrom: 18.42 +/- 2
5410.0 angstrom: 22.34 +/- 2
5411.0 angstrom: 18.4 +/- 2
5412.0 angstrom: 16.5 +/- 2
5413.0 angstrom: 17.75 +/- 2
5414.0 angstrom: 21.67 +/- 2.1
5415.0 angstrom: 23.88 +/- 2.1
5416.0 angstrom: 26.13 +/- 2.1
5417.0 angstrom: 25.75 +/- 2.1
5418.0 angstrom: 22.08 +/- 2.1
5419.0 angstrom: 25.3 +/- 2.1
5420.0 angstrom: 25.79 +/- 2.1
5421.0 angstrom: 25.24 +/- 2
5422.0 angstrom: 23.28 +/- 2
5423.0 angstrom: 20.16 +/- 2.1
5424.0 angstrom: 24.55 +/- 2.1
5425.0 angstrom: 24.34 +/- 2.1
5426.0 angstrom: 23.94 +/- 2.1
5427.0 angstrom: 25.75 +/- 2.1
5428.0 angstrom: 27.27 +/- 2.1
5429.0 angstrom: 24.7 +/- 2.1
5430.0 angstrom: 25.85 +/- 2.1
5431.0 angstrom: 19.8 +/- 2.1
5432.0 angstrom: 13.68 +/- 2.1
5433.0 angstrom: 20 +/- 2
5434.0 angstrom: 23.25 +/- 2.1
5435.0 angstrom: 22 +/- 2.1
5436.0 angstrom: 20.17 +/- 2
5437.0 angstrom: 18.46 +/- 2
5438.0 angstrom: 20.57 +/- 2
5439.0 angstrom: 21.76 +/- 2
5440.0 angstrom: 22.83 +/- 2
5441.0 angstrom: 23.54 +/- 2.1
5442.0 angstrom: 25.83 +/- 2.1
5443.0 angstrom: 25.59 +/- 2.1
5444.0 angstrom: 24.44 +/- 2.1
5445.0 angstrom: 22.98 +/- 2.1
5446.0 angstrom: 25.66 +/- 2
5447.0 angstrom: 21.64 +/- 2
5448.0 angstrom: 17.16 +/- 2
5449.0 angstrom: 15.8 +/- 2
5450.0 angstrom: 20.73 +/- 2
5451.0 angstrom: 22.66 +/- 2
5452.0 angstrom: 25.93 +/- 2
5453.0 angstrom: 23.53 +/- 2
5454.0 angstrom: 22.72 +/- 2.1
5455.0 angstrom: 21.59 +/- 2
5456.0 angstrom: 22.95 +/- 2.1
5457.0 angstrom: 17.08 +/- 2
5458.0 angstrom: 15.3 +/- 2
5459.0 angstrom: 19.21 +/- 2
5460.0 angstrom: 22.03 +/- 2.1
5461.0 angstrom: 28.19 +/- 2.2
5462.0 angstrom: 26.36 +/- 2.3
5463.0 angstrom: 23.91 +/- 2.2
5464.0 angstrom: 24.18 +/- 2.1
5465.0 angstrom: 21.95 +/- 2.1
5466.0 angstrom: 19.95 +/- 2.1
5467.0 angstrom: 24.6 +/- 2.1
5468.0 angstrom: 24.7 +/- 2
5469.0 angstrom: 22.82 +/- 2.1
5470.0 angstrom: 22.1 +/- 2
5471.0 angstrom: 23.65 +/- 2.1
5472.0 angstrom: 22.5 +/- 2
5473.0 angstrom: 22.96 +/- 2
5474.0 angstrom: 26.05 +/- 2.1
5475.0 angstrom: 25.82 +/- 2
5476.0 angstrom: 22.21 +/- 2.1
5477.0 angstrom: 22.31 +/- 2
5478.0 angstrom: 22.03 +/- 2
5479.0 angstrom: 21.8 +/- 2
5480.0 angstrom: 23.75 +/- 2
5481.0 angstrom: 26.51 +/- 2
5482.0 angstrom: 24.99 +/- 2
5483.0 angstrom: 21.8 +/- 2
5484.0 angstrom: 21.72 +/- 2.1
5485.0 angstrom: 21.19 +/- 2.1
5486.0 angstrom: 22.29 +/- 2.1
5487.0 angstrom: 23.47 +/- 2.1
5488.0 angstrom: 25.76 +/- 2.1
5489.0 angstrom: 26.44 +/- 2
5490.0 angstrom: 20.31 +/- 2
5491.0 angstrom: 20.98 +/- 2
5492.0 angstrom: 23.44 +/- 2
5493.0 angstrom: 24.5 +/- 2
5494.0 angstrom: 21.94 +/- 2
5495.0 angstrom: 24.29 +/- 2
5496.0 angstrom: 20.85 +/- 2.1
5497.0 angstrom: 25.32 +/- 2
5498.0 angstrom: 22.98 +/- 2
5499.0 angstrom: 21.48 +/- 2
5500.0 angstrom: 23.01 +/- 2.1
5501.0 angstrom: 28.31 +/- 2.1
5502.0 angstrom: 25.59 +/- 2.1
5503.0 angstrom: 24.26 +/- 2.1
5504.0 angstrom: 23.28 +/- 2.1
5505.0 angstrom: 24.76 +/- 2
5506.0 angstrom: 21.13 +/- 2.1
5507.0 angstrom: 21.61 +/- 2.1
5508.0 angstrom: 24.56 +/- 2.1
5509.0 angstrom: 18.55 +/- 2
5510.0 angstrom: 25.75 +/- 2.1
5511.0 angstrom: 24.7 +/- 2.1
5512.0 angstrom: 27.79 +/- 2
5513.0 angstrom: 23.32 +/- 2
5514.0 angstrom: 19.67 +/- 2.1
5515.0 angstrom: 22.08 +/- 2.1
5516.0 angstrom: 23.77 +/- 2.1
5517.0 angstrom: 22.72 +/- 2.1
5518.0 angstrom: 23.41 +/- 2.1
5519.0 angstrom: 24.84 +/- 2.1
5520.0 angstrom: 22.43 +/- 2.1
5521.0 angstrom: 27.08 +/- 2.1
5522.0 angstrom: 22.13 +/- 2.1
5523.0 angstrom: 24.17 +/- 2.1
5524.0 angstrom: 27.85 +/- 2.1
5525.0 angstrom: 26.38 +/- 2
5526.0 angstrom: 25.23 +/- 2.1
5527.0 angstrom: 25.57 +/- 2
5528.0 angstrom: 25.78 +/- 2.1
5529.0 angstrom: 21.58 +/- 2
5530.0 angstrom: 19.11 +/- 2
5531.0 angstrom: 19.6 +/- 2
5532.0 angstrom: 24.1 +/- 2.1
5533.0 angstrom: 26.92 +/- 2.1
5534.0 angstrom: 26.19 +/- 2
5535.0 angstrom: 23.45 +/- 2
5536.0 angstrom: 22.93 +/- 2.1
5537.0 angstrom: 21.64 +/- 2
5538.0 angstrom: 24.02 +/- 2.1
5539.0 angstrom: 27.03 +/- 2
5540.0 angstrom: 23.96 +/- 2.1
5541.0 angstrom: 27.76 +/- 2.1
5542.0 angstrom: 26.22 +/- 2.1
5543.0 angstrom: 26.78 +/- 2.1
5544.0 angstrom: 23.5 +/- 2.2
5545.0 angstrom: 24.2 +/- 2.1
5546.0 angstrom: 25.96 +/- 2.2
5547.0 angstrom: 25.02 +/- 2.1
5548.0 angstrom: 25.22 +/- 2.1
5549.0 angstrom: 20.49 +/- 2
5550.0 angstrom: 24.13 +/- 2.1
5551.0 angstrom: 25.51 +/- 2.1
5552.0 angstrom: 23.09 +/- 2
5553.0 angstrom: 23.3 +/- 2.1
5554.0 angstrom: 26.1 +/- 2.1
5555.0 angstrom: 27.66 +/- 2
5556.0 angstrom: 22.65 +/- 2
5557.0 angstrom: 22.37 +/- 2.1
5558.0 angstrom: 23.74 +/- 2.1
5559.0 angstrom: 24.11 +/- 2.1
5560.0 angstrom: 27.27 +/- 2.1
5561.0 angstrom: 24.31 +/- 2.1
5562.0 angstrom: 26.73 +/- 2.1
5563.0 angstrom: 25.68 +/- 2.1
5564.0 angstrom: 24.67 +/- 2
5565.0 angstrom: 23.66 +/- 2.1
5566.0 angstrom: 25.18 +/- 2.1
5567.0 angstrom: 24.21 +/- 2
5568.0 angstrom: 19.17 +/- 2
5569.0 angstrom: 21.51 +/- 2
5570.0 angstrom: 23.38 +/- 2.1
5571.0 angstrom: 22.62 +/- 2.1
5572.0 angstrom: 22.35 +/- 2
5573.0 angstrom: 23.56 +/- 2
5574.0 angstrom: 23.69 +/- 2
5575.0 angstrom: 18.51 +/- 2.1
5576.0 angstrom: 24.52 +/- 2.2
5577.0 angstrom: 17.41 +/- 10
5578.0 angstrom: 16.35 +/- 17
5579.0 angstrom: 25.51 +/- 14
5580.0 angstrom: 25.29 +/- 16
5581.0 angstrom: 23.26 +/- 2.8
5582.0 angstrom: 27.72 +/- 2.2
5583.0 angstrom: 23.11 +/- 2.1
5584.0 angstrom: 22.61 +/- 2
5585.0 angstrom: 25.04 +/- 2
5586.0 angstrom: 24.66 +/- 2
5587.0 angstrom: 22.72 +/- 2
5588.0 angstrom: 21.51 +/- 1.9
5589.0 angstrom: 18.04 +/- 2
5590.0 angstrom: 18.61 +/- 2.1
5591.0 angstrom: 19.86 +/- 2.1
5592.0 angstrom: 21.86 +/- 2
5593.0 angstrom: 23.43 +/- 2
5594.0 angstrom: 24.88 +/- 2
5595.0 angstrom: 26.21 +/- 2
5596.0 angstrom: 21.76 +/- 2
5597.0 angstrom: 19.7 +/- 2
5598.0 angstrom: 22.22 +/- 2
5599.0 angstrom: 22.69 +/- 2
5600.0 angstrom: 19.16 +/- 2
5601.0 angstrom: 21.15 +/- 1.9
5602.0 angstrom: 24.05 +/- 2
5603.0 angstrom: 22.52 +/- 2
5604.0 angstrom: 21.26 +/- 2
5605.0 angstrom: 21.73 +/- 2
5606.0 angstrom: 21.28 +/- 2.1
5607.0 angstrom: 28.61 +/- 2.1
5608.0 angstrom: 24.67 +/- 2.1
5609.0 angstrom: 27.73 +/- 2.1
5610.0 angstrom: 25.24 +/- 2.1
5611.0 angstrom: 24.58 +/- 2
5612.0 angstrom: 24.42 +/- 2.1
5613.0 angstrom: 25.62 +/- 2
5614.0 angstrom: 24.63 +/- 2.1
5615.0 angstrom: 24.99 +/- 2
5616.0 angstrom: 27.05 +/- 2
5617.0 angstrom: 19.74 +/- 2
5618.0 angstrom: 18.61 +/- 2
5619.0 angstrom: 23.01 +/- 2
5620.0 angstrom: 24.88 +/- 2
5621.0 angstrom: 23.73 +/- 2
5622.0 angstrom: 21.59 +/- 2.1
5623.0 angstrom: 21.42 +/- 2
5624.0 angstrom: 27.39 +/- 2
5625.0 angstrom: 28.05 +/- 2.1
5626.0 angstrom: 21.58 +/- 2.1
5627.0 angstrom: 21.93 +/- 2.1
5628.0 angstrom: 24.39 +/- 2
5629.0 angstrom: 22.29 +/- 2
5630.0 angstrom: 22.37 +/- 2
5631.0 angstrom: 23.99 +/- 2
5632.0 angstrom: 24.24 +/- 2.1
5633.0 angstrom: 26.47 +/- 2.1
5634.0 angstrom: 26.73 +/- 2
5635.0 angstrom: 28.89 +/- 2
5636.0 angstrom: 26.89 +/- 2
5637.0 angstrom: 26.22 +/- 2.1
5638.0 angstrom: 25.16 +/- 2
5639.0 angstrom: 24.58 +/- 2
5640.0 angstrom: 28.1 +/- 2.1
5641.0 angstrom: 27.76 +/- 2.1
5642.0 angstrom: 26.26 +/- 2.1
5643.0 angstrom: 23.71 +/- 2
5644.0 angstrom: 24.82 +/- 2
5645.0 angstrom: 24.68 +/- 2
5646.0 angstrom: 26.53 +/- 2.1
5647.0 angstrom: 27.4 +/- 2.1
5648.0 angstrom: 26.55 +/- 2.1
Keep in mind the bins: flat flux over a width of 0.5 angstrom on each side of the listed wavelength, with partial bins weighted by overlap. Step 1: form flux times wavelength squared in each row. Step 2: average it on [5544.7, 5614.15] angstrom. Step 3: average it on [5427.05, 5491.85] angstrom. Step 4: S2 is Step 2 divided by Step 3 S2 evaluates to 1.08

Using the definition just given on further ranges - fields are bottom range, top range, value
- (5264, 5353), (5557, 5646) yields 1.33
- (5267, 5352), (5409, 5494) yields 1.20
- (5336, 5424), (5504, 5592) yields 1.14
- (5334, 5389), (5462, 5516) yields 1.10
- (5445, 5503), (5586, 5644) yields 1.09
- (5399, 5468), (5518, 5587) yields 1.13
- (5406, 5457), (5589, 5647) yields 1.16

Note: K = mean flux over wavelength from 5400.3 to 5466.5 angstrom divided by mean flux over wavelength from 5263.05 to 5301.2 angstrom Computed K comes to 1.19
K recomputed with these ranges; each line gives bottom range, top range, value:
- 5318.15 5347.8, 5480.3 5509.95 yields 1.18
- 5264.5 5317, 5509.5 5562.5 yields 1.24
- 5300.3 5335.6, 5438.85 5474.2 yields 1.08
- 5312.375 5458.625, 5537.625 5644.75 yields 1.10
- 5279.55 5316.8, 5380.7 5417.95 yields 1.03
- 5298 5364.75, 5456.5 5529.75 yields 1.10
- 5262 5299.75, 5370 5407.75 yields 1.17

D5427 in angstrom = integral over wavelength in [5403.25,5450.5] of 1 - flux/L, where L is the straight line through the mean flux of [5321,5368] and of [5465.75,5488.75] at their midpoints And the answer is 1.01 angstrom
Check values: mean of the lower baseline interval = 21.2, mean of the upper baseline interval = 23.3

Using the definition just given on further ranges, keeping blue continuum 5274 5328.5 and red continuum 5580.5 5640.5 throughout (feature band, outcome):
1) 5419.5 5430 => -1.2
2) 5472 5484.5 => -0.5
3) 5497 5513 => -0.8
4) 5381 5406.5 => -0.9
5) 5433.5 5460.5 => 0.8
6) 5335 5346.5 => 0.7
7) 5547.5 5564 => -0.9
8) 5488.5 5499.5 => -0.1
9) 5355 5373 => -1.3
